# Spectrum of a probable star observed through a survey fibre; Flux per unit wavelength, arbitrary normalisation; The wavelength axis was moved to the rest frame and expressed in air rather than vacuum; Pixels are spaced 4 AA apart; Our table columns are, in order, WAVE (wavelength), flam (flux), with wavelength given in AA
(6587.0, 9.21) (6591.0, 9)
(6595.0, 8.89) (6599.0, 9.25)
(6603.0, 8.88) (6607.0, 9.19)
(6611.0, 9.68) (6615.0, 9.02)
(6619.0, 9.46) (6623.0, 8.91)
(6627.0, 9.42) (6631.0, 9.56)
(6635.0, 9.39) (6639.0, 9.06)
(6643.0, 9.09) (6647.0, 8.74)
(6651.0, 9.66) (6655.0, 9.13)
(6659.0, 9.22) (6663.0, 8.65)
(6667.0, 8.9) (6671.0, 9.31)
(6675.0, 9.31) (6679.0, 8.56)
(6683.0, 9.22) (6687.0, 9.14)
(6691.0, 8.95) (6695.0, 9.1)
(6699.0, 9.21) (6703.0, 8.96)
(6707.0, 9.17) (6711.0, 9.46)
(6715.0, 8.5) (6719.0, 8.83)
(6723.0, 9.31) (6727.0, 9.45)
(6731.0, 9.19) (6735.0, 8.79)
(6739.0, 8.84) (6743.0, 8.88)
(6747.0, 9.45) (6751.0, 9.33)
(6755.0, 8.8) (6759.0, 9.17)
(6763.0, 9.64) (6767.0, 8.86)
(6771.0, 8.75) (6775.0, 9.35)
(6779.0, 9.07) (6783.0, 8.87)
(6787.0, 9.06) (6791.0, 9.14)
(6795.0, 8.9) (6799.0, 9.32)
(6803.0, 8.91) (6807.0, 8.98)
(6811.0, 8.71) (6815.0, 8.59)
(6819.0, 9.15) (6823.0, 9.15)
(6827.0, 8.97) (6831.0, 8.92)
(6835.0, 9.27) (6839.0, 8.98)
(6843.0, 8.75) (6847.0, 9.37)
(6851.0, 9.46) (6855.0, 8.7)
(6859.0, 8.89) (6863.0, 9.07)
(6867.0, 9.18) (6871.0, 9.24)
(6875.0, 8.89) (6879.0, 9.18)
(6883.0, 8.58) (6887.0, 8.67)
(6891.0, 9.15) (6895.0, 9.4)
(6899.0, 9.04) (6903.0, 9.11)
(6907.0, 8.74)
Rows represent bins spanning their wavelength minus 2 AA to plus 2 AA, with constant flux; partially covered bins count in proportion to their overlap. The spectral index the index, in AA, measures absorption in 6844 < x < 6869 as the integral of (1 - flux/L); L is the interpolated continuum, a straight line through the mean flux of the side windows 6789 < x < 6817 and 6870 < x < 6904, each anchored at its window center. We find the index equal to -0.3 AA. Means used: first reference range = 8.94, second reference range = 9.02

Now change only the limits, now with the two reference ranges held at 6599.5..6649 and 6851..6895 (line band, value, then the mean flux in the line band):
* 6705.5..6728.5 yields 0.04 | 9.11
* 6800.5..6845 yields 0.45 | 8.95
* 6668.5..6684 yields 0.12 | 9.09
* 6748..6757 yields -0.01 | 9.11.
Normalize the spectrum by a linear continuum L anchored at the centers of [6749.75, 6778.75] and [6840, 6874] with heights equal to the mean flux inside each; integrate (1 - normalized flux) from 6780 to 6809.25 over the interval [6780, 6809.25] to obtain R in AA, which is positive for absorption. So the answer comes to 0.3 AA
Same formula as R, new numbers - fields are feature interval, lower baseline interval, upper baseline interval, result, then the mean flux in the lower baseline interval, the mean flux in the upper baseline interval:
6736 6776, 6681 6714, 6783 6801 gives 0.0 AA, 9.13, 9.08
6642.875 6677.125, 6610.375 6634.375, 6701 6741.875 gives 0.4 AA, 9.33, 9.05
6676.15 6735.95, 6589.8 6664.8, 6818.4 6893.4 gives 0.4 AA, 9.17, 9.03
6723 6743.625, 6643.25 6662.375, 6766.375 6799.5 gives 0.0 AA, 9.14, 9.03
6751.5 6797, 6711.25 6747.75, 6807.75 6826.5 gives -0.5 AA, 9.03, 8.91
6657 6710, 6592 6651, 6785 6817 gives 0.3 AA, 9.19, 8.95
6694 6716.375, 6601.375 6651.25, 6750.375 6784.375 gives 0.2 AA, 9.22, 9.09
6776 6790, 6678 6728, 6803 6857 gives 0.0 AA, 9.07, 9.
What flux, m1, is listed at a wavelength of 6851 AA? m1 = 9.46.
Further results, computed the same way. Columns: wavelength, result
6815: 8.59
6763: 9.64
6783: 8.87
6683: 9.22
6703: 8.96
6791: 9.14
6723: 9.31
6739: 8.84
